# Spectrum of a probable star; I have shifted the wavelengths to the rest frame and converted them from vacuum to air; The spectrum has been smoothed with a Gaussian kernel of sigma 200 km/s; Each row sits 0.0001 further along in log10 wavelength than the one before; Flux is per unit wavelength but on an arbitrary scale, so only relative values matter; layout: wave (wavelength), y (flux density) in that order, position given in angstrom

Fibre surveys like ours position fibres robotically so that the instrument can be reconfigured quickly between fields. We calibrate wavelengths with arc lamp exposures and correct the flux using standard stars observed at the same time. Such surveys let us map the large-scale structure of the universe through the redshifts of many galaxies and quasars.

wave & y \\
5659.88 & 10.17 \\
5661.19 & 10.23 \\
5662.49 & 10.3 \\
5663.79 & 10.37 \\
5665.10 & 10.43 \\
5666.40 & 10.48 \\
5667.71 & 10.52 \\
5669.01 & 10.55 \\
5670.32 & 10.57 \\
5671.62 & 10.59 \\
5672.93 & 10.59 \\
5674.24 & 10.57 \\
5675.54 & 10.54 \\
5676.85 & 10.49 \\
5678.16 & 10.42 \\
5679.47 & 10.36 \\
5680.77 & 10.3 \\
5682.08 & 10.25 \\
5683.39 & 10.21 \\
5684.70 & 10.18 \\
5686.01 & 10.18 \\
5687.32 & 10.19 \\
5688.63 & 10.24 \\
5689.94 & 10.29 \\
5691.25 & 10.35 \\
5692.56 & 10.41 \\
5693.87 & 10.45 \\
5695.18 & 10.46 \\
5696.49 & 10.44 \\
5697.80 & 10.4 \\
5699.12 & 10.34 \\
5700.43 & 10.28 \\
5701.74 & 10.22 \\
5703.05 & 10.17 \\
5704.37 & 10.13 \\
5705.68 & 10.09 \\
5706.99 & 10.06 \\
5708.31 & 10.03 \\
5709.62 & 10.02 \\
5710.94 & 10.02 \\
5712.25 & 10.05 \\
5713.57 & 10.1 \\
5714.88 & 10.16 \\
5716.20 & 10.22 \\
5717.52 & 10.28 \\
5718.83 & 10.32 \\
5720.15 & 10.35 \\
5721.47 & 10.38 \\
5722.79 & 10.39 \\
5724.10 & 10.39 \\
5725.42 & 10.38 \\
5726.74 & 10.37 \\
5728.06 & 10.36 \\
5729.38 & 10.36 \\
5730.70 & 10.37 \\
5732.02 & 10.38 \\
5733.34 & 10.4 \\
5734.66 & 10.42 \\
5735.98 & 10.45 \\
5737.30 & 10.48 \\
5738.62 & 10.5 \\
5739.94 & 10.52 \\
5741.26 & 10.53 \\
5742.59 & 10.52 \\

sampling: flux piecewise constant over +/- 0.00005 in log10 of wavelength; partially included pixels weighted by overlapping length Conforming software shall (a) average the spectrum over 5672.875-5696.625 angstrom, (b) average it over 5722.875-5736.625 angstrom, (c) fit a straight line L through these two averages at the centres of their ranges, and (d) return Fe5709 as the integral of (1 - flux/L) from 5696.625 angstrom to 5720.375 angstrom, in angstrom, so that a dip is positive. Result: 0.4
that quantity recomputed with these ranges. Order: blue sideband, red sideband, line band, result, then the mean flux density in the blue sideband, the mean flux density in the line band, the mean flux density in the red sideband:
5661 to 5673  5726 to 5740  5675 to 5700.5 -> 0.3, 10.5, 10.3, 10.4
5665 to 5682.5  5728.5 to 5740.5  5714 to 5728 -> 0.2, 10.5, 10.3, 10.4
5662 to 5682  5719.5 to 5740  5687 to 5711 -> 0.4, 10.5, 10.2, 10.4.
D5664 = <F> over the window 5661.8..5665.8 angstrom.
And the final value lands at 10.4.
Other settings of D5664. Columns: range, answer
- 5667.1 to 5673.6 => 10.6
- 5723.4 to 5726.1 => 10.4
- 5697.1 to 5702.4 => 10.3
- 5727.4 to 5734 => 10.4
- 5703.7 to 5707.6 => 10.1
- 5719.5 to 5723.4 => 10.4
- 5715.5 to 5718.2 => 10.2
